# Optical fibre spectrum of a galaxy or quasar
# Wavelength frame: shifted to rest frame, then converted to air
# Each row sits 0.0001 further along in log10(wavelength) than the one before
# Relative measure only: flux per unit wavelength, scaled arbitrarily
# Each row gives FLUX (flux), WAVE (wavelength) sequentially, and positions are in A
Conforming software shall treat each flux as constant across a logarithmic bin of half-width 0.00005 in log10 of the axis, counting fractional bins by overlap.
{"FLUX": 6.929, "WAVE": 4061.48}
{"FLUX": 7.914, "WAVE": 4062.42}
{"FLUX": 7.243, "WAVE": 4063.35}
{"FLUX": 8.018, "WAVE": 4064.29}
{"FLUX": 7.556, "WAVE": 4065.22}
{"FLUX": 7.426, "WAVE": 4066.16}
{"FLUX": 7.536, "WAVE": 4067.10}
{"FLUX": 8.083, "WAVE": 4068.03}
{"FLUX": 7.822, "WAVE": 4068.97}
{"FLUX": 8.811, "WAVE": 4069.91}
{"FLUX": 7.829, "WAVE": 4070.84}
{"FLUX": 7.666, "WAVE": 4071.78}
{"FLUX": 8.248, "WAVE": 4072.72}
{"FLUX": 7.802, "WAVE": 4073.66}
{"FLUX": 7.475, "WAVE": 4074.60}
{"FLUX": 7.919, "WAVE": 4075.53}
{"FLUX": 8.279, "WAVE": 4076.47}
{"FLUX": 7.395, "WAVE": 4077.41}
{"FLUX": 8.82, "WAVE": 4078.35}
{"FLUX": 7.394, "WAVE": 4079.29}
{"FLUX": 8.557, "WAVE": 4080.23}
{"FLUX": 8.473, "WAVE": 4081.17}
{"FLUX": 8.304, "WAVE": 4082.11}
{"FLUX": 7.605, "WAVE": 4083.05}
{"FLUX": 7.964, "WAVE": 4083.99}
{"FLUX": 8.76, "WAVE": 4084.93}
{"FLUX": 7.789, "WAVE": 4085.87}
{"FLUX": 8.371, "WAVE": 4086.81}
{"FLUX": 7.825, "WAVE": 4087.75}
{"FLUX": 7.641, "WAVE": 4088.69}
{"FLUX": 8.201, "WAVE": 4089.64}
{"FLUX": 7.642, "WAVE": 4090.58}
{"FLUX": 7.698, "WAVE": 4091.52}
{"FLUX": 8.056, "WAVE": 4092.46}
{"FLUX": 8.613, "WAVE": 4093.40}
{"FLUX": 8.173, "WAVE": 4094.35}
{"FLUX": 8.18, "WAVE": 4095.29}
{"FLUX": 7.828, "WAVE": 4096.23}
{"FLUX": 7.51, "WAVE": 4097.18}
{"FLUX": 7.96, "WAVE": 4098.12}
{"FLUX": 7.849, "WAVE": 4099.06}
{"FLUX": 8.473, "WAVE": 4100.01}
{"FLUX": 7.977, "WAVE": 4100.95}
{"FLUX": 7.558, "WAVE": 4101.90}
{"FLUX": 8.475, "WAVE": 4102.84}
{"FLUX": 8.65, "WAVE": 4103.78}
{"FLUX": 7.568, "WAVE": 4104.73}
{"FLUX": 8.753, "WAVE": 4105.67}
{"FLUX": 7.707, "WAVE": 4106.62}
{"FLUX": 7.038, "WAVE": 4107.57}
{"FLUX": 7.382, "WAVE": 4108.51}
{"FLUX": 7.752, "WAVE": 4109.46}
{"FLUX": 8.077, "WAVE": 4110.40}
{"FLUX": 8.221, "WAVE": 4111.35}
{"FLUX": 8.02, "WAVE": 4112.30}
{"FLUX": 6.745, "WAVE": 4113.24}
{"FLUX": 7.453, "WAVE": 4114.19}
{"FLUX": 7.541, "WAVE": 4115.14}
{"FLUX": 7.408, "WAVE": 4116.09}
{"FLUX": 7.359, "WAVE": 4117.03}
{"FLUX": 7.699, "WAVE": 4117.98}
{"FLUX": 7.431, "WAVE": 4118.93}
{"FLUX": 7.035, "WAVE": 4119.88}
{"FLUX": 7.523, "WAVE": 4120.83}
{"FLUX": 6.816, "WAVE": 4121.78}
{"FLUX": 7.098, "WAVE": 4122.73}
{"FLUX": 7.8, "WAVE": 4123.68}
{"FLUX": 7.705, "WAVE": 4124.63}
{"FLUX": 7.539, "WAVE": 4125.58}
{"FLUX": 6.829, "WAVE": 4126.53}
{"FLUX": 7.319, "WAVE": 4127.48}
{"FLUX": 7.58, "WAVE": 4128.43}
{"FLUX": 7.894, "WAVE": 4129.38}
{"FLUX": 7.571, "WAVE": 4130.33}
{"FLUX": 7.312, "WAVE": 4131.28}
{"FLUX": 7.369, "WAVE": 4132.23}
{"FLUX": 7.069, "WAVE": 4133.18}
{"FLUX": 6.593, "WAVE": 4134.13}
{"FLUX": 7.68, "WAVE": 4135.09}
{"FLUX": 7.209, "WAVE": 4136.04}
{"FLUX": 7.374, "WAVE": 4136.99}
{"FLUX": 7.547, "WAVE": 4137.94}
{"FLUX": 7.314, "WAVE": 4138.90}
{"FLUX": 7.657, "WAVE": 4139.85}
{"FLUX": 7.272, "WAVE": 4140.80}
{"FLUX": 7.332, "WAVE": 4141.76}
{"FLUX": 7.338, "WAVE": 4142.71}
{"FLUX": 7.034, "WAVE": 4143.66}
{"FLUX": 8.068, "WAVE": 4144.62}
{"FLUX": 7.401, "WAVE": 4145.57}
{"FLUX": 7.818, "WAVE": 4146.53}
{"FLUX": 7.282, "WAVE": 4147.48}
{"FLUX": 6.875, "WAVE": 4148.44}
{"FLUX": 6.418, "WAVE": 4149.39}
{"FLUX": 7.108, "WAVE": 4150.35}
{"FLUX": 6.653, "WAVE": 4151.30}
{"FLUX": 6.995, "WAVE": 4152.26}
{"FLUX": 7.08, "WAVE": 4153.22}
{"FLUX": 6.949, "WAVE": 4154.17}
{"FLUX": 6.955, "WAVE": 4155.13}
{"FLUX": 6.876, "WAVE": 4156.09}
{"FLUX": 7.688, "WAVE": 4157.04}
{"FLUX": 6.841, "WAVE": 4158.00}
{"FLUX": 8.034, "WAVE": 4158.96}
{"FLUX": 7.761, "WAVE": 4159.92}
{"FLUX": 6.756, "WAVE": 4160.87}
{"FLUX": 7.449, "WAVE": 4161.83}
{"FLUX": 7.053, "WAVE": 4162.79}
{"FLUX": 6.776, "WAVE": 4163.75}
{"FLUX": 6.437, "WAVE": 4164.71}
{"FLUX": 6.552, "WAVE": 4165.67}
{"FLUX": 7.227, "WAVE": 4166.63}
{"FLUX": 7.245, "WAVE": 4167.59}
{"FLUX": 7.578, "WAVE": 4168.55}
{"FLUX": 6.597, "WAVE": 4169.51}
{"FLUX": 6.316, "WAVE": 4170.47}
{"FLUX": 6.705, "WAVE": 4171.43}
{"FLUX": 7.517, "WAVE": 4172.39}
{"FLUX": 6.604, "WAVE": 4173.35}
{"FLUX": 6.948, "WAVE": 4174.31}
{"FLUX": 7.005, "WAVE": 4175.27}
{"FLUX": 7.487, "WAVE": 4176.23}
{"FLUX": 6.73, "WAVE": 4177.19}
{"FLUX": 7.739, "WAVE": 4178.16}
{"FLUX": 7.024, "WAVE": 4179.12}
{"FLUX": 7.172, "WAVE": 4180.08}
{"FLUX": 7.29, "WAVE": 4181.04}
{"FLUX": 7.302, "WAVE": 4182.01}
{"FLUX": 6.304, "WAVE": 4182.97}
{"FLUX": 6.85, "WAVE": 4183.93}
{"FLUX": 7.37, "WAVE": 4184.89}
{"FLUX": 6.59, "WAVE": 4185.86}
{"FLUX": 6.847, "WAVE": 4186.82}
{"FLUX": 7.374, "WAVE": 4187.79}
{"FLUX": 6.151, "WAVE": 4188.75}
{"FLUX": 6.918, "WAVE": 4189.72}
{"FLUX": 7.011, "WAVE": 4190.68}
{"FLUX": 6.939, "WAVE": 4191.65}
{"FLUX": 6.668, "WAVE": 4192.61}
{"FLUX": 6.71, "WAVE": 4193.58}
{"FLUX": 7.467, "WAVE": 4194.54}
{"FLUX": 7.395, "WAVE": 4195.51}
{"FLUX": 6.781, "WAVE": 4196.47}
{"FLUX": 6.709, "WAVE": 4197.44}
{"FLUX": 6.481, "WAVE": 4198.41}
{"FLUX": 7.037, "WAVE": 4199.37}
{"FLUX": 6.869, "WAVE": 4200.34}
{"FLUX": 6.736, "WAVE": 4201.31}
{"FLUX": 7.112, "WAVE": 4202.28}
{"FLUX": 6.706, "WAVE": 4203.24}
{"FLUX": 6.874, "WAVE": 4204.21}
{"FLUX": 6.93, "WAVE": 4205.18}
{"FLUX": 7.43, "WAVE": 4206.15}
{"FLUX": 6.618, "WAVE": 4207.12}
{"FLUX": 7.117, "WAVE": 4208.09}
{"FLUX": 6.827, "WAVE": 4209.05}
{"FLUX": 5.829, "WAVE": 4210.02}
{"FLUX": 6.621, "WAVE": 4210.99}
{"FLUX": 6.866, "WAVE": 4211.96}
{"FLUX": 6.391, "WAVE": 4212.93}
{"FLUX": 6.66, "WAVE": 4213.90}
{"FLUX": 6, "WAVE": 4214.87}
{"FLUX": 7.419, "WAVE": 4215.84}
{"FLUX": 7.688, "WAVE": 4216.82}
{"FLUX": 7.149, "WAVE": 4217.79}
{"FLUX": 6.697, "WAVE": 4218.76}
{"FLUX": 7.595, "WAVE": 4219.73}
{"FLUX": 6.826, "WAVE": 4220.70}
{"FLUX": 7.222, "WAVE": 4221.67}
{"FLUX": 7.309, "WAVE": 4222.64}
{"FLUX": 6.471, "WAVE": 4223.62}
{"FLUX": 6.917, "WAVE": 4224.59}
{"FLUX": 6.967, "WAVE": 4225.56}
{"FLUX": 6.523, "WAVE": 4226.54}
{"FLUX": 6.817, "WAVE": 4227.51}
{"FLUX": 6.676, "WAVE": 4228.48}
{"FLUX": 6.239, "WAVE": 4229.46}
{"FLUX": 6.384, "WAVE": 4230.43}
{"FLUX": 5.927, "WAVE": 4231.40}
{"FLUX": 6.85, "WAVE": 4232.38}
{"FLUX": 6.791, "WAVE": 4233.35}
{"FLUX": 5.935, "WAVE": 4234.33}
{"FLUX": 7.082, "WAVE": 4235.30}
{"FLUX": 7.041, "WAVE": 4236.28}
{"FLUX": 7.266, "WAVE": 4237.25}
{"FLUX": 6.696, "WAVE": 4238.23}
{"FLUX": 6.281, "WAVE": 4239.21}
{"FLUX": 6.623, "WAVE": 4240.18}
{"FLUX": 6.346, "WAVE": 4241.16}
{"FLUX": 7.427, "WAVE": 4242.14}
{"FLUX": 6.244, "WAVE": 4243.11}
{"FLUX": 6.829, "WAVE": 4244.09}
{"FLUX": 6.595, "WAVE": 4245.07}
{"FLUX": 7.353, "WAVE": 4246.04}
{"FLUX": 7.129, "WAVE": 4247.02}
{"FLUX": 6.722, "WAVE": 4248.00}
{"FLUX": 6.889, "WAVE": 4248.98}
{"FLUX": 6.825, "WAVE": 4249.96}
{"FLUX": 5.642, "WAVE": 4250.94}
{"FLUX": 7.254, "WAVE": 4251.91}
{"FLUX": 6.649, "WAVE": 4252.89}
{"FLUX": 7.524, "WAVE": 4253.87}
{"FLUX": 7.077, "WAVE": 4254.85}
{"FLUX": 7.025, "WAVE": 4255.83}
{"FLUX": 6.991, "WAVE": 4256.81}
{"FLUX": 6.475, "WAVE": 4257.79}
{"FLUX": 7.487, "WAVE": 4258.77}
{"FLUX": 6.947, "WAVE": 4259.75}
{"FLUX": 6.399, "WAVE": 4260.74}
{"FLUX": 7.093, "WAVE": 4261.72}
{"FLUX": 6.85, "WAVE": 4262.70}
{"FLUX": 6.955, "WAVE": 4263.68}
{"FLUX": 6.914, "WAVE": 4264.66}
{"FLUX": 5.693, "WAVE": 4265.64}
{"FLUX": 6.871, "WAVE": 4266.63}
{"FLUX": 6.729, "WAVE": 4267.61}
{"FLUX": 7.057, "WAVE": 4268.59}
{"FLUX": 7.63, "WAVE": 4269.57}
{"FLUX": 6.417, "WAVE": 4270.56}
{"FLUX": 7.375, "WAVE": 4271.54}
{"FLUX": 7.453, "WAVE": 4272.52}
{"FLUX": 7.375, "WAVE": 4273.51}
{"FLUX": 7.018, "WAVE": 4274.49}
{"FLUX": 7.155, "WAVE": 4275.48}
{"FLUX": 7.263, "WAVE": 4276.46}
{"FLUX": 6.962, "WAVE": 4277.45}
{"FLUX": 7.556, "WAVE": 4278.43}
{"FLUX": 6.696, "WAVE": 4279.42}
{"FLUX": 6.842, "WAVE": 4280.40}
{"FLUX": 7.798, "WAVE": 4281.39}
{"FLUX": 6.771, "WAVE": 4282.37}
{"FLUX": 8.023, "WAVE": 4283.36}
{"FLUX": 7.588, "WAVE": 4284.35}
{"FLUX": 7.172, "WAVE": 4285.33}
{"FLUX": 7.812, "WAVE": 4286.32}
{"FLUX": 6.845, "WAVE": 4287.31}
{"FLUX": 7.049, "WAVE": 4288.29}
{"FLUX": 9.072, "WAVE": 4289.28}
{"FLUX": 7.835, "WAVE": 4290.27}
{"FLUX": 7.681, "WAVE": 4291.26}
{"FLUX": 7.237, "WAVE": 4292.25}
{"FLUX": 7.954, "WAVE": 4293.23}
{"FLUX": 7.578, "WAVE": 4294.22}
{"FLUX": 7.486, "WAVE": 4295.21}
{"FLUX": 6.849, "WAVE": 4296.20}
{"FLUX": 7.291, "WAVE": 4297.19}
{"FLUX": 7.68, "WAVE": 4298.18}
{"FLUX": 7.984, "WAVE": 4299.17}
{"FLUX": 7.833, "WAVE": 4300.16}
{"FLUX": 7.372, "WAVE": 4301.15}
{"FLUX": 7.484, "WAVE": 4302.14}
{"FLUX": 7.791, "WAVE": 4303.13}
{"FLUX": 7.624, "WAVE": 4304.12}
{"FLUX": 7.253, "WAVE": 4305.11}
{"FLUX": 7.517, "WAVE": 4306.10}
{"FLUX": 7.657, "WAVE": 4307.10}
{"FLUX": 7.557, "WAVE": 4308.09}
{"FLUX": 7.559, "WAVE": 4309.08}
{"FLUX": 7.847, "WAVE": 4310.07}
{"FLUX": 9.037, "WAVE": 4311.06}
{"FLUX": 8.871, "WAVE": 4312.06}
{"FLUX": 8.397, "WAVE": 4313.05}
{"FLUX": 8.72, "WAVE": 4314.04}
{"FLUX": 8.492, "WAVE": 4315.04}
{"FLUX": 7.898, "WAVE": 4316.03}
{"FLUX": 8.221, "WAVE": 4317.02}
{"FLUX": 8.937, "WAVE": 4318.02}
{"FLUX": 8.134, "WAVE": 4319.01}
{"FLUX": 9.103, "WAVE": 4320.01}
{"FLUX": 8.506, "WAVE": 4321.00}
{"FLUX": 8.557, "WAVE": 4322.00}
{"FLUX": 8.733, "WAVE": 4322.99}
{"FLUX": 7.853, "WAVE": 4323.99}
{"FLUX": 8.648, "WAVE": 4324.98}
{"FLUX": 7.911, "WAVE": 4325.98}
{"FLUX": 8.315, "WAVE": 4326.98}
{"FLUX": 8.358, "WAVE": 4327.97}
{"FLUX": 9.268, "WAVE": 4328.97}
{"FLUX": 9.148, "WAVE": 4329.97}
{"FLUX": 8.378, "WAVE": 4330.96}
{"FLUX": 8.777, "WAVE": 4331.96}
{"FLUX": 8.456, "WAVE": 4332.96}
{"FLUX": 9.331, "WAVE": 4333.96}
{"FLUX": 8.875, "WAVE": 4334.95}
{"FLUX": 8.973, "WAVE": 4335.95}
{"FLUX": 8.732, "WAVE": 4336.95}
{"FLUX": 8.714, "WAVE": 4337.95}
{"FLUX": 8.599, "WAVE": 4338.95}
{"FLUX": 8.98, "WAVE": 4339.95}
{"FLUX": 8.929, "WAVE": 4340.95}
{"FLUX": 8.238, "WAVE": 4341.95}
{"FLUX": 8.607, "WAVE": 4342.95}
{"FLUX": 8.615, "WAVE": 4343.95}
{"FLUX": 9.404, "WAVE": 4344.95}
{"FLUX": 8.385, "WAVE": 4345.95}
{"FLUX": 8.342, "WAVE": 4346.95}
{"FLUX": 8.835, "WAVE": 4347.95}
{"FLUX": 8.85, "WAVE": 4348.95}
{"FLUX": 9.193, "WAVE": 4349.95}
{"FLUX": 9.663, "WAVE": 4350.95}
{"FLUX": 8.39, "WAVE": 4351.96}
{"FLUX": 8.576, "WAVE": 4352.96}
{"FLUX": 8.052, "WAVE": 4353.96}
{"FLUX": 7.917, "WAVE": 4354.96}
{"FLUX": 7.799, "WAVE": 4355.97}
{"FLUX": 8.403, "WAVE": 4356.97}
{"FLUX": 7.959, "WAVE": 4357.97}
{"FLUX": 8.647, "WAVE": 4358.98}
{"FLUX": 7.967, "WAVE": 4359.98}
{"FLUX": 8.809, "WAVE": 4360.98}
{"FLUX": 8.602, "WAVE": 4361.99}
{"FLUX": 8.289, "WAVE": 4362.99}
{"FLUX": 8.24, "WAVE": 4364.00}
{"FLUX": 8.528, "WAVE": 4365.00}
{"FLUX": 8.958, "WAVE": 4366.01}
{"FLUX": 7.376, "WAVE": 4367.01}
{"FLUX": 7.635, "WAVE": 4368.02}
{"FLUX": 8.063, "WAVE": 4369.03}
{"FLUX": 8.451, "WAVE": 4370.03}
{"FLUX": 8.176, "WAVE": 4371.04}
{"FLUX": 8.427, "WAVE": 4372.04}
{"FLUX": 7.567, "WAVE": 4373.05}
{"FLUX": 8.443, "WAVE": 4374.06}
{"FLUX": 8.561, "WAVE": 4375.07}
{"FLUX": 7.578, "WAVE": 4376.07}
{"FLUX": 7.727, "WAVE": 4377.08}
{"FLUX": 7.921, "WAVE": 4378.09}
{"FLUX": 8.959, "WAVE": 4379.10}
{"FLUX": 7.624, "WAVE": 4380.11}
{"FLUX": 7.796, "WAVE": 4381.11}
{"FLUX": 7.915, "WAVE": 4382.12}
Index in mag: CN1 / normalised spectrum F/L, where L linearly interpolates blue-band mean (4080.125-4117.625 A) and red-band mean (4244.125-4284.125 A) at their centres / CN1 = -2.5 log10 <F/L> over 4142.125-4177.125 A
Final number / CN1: 0.07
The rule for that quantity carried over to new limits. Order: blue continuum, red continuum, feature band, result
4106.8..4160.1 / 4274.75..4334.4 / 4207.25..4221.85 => 0.116 mag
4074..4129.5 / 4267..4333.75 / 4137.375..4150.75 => 0.070 mag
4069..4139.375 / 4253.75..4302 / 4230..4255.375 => 0.092 mag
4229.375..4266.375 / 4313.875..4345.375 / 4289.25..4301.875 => 0.031 mag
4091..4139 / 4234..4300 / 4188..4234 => 0.073 mag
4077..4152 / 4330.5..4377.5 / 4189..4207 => 0.149 mag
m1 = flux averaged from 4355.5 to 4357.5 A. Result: 8.13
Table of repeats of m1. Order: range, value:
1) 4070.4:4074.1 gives 7.87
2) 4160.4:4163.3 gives 7.07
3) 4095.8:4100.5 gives 7.92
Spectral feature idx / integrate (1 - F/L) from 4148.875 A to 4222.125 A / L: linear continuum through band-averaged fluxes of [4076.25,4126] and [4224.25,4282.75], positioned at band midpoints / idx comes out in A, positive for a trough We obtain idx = 3.4 A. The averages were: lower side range 7.84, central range 6.96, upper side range 6.86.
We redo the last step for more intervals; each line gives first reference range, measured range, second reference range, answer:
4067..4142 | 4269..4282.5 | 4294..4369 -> 1.7 A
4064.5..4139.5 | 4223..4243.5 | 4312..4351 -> 4.0 A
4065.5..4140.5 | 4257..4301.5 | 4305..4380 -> 5.4 A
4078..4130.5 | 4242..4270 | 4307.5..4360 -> 4.8 A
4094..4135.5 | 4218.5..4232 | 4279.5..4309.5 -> 1.4 A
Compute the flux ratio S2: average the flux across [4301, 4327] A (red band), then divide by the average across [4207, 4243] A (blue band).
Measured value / 1.21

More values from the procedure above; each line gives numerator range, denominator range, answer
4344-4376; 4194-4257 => 1.23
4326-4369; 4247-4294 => 1.20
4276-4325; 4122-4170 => 1.08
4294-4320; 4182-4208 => 1.15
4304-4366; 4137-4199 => 1.20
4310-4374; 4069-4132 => 1.09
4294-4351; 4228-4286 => 1.21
